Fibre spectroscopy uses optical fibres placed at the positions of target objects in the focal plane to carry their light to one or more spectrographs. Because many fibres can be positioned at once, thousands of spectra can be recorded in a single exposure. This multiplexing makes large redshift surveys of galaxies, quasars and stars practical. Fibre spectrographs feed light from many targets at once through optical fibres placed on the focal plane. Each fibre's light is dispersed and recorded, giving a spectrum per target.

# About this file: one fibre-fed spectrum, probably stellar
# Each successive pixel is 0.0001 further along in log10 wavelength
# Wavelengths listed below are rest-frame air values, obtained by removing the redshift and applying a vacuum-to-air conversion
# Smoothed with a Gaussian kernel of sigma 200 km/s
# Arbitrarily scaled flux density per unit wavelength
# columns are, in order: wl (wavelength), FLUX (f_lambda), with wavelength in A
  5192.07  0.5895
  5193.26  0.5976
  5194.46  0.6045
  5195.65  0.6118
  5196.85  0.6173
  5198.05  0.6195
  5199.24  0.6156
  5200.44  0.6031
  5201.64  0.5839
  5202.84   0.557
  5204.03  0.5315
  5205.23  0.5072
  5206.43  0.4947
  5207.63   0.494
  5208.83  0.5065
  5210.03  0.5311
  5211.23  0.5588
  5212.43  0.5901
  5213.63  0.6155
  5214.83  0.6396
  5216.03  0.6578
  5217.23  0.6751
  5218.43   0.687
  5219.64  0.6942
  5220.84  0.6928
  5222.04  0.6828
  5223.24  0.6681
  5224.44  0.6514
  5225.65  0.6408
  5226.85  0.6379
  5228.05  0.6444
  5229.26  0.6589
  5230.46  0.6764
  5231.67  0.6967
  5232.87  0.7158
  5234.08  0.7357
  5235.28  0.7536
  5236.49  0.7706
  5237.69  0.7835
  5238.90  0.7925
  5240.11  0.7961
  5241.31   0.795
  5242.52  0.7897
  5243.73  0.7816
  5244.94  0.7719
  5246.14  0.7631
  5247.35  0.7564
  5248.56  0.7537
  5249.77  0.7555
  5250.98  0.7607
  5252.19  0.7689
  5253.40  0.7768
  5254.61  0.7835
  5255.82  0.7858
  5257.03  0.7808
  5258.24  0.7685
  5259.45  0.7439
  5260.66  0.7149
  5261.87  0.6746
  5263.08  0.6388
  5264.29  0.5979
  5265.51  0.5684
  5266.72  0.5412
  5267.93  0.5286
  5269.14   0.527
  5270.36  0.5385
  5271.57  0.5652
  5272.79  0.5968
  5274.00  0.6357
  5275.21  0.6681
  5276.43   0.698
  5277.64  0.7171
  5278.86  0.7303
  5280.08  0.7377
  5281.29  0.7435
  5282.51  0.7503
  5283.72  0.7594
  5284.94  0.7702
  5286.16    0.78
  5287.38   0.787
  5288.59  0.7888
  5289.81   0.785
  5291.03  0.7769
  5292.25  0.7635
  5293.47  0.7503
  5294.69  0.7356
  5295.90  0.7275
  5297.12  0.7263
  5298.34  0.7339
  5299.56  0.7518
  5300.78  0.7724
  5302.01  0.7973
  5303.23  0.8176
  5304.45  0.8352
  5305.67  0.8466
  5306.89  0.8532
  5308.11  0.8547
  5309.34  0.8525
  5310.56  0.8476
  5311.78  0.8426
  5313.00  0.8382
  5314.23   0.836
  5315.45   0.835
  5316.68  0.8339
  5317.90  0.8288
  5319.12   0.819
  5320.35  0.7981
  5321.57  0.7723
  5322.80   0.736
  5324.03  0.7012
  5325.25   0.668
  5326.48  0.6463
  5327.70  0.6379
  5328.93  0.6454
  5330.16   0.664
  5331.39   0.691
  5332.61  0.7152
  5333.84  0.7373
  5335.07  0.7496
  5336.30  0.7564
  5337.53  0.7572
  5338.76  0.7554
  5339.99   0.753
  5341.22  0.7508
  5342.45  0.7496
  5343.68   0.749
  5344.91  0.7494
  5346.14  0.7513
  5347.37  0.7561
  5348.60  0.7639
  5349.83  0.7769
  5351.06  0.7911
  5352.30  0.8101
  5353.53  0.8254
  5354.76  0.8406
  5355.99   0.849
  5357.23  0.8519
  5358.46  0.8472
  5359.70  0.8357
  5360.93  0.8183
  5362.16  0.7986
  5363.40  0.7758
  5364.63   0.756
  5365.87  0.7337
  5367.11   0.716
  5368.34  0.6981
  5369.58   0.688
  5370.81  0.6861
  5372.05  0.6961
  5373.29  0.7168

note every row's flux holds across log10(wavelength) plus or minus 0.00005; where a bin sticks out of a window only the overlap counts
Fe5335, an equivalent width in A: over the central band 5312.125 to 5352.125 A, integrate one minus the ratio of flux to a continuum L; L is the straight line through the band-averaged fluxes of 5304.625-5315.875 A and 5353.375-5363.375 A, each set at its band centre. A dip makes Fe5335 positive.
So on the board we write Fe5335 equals 4.1 A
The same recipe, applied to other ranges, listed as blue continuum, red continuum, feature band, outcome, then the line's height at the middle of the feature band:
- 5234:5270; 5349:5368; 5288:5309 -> -0.8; 0.757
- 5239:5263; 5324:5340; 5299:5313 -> -2.0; 0.723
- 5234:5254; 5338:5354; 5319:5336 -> 1.3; 0.768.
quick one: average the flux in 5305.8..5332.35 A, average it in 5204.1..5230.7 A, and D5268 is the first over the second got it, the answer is 1.3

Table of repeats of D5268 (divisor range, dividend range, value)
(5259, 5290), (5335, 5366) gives 1.16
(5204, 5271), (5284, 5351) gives 1.13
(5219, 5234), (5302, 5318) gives 1.25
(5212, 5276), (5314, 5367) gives 1.10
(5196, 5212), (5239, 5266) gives 1.34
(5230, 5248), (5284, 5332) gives 1.02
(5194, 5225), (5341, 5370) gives 1.29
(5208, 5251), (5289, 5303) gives 1.09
